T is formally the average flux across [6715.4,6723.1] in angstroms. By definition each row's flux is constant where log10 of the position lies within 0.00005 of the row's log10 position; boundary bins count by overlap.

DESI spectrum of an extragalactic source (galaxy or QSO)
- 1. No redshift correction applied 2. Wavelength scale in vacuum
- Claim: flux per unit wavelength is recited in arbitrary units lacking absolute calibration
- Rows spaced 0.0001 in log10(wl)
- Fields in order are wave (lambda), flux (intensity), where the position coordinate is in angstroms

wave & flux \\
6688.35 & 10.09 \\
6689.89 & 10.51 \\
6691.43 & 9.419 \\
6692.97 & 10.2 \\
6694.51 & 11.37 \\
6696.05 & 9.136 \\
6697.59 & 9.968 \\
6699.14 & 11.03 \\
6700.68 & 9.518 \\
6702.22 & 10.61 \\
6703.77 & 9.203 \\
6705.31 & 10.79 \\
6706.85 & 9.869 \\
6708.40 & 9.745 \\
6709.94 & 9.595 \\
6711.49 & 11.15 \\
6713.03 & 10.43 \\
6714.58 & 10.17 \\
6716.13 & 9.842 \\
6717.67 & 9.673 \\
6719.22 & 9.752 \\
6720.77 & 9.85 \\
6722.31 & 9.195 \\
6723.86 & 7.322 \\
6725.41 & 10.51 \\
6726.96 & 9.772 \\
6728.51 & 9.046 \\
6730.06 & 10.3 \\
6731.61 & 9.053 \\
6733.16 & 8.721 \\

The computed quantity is 9.67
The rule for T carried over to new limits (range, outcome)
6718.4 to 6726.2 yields 9.33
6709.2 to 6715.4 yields 10.3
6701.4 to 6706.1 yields 10.2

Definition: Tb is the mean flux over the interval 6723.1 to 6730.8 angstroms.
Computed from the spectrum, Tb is 9.38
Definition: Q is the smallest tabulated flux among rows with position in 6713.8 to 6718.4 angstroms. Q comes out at 9.673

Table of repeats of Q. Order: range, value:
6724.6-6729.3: 9.046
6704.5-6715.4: 9.595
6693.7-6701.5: 9.136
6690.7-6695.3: 9.419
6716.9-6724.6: 7.322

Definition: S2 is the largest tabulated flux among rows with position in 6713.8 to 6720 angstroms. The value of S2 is 10.17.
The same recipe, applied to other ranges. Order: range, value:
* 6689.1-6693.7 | 10.51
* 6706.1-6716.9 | 11.15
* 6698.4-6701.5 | 11.03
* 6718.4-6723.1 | 9.85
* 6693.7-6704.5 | 11.37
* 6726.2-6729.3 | 9.772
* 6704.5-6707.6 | 10.79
